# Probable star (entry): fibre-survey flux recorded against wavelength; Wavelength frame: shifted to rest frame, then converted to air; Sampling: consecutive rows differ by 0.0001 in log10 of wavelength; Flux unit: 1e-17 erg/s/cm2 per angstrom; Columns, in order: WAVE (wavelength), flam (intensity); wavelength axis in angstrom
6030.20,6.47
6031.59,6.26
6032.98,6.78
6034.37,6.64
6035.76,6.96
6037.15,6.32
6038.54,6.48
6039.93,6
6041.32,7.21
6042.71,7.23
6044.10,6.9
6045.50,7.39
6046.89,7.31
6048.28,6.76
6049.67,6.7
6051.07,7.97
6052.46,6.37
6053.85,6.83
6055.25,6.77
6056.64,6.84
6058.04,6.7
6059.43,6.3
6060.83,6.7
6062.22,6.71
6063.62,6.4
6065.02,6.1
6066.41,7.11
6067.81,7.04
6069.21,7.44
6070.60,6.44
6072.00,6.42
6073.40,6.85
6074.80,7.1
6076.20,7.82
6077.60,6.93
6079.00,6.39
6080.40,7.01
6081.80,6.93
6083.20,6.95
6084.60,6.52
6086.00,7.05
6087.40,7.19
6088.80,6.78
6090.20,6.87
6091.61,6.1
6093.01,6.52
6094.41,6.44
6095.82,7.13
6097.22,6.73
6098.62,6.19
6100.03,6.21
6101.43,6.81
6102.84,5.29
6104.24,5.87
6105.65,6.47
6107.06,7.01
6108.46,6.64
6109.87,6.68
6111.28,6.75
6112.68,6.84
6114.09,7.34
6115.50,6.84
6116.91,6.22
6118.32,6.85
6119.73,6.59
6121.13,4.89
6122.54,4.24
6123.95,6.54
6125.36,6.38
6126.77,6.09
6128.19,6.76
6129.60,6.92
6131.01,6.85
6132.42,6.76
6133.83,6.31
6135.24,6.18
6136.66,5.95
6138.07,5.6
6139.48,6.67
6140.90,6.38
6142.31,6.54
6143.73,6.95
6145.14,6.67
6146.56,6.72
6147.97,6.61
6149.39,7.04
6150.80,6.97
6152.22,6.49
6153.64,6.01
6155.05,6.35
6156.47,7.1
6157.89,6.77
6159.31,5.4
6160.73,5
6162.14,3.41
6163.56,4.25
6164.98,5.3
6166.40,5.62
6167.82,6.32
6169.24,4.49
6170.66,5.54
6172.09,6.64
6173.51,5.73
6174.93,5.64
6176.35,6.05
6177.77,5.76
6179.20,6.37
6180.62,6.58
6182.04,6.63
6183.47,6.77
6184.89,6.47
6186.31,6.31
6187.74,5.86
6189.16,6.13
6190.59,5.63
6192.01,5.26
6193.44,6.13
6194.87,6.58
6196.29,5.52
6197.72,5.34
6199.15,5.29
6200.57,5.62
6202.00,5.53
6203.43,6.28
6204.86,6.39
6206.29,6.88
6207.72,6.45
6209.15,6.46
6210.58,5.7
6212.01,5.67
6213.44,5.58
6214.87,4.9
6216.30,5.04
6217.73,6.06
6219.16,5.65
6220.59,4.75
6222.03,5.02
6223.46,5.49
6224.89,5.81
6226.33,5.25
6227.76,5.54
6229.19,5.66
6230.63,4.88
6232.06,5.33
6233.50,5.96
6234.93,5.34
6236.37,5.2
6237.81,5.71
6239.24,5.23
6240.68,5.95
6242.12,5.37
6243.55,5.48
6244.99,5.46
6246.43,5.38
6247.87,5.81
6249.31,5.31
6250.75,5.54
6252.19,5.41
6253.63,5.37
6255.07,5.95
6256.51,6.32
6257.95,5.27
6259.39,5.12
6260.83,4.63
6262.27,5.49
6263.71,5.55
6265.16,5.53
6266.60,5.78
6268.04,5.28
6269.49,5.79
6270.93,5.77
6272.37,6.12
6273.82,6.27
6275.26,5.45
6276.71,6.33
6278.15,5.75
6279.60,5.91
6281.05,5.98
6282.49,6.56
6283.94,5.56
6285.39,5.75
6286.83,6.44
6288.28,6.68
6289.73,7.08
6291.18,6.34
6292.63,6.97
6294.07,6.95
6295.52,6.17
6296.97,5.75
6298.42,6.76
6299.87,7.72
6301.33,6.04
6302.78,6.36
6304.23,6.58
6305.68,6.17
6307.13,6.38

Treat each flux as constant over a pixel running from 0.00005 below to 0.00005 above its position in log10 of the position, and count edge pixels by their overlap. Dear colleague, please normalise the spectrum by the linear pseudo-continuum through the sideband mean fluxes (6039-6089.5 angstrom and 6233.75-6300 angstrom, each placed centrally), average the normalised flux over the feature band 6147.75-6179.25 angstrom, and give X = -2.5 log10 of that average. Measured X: 0.09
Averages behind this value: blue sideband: 6.86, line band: 5.84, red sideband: 5.85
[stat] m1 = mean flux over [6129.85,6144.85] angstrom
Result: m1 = 6.44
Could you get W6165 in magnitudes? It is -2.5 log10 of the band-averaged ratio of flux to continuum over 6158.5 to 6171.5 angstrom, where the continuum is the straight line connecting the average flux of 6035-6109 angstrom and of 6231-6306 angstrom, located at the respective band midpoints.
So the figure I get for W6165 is 0.24 mag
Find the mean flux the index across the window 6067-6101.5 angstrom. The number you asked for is 6.8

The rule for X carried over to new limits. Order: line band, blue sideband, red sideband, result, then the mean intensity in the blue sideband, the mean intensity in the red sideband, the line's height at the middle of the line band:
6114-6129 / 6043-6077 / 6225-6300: 0.058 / 6.88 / 5.8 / 6.55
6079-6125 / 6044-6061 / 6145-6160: 0.035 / 6.89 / 6.55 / 6.72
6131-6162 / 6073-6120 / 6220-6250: -0.020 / 6.7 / 5.43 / 6.24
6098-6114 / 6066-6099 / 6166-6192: 0.027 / 6.84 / 6.01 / 6.64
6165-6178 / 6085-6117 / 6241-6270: 0.068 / 6.61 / 5.5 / 6.1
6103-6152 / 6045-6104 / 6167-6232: -0.019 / 6.76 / 5.81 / 6.35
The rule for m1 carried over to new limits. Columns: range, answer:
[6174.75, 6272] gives 5.7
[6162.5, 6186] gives 5.86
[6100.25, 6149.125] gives 6.42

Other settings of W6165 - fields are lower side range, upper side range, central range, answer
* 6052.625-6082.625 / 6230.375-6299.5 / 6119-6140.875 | 0.050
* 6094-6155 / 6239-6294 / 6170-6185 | 0.004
